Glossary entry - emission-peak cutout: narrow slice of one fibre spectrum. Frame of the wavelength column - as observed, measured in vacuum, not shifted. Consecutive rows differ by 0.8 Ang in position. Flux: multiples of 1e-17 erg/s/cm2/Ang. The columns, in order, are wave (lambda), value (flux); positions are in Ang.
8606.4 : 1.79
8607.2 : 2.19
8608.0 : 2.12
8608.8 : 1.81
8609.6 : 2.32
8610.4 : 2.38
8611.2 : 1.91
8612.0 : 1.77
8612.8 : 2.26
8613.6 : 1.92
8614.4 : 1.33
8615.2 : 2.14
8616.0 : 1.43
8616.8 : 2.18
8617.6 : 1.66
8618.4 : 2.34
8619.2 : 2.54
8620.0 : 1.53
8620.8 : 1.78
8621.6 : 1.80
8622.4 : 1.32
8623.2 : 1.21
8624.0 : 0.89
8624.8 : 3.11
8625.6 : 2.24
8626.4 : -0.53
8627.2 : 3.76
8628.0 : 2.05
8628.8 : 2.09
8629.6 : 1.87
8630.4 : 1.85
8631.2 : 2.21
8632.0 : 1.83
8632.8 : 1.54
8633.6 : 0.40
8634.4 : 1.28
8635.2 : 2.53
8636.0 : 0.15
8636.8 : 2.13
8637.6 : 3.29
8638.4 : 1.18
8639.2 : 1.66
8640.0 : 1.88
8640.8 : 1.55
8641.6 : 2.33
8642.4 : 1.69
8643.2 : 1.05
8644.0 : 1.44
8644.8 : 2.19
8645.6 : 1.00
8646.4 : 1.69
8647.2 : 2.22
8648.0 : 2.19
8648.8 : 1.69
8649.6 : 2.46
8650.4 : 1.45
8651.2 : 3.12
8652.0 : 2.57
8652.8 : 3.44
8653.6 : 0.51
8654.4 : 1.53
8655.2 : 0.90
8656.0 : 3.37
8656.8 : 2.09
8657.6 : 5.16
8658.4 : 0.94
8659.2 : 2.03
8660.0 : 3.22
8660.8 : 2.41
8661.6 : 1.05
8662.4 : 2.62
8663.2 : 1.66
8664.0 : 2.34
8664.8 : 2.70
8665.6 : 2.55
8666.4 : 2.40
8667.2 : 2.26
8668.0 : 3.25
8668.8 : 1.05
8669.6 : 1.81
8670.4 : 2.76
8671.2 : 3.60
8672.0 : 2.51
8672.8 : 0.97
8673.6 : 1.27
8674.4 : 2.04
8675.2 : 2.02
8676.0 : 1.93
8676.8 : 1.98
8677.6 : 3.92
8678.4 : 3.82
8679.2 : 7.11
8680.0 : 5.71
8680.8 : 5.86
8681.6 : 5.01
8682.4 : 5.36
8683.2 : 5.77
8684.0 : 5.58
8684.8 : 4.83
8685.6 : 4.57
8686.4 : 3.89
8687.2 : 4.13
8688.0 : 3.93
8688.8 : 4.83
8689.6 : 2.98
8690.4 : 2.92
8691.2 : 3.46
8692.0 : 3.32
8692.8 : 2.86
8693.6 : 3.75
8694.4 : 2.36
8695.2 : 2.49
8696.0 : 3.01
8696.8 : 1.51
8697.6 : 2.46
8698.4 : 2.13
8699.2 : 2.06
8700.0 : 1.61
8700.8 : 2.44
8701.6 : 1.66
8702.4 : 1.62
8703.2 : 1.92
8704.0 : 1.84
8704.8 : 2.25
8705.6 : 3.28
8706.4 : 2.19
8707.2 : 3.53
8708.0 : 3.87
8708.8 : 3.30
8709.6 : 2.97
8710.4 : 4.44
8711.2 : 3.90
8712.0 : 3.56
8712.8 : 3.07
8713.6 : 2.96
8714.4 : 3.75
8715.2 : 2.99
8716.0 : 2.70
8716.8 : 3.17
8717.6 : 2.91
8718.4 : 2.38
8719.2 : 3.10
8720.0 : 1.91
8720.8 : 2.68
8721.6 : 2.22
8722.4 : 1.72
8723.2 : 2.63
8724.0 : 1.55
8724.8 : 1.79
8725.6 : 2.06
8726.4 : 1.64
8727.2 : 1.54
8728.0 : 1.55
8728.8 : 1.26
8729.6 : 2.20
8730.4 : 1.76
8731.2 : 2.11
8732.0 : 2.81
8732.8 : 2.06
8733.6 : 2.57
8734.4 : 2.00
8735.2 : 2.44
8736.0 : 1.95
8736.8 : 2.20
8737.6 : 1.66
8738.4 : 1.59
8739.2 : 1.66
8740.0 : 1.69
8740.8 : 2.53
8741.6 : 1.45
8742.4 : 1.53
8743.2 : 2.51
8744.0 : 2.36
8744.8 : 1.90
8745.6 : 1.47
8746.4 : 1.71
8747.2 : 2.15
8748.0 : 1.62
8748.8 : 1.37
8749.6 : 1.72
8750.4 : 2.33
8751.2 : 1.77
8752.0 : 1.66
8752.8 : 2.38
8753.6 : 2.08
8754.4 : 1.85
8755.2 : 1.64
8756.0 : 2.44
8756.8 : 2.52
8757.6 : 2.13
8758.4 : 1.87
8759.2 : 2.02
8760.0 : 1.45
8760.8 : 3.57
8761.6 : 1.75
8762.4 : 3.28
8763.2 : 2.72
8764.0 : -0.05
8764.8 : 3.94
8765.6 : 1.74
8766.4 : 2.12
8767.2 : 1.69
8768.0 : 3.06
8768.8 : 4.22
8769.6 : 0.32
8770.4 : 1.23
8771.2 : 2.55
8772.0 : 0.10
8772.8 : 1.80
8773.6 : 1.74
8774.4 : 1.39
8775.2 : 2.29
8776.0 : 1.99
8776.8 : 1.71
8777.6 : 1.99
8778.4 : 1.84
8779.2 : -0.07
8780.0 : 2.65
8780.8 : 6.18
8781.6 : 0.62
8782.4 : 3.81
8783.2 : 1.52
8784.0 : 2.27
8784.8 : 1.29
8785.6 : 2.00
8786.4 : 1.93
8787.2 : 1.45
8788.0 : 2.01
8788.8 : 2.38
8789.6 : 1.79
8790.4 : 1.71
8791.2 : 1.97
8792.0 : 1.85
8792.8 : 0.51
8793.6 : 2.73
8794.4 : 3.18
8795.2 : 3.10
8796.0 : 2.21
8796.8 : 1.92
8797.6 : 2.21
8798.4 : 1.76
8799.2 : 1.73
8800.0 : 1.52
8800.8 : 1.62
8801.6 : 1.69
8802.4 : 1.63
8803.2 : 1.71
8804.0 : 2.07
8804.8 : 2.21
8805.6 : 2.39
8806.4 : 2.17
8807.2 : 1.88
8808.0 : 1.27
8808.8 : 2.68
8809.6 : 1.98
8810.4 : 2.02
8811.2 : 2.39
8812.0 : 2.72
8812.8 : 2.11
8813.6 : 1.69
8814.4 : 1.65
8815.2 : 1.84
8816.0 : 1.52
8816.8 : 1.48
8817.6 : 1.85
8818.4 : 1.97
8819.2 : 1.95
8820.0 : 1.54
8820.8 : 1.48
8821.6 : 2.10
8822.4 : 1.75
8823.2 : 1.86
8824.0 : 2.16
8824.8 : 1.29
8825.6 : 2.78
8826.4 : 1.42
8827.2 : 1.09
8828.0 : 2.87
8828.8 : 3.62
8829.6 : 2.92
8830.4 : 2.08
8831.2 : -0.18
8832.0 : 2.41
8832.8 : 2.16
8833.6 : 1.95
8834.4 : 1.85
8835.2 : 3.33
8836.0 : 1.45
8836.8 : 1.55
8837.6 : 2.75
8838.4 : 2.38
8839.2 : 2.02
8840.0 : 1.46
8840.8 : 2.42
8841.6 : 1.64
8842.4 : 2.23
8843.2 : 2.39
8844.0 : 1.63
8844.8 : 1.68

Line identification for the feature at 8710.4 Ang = [N II]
